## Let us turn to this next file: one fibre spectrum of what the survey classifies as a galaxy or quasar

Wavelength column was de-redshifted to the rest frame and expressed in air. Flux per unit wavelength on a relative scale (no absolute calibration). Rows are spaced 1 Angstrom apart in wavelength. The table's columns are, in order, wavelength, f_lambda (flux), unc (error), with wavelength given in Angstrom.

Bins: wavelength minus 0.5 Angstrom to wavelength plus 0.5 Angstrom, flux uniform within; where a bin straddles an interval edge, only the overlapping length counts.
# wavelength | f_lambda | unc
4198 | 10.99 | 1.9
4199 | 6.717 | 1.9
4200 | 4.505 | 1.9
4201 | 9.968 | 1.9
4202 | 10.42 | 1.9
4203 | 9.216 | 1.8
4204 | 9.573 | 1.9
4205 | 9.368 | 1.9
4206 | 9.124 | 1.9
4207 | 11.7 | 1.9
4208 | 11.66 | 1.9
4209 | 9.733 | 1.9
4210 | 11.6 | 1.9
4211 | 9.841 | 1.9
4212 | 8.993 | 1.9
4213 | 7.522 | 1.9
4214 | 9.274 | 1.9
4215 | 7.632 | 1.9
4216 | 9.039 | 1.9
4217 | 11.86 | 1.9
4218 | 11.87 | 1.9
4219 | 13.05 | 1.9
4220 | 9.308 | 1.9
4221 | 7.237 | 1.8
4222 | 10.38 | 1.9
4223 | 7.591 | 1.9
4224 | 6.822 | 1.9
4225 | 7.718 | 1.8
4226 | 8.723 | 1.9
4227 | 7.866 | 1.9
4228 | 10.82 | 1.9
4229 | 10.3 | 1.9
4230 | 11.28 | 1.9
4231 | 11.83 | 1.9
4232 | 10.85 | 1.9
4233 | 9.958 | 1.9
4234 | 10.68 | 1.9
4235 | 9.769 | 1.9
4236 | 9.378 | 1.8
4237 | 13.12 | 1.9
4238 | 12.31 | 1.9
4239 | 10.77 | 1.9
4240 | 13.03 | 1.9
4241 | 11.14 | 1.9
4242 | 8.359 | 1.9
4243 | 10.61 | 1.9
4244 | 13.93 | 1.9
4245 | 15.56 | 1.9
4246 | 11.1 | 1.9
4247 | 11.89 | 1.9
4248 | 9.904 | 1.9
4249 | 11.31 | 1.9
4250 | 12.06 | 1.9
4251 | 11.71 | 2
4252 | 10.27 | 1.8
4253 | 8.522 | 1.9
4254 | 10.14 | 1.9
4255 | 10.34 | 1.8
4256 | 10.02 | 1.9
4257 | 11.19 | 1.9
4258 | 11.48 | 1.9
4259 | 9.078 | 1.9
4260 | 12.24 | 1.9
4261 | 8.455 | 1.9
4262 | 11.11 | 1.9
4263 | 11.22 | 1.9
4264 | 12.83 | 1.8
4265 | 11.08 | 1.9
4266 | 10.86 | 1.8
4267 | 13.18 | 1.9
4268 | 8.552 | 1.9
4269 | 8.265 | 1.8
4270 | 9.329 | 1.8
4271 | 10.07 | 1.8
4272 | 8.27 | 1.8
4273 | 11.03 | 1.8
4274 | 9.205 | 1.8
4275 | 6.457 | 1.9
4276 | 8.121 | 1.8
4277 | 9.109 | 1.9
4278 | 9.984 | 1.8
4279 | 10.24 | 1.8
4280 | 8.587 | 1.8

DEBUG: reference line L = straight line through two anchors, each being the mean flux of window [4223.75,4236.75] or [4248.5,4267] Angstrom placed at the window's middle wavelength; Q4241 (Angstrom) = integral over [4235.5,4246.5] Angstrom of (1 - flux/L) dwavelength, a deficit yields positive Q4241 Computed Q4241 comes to -1.7 Angstrom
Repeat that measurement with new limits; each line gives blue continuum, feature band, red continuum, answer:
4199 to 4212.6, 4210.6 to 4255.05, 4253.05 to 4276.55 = -2.5 Angstrom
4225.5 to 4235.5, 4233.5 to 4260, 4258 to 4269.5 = -1.7 Angstrom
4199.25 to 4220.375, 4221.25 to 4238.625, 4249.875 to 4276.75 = -0.1 Angstrom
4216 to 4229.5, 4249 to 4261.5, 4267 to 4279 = -1.6 Angstrom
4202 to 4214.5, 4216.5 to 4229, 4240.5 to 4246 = 1.4 Angstrom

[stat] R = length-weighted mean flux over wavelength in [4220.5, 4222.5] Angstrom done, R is 8.81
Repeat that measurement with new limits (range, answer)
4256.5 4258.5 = 11.3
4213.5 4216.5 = 8.65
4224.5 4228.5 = 8.78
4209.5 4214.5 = 9.45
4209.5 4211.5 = 10.7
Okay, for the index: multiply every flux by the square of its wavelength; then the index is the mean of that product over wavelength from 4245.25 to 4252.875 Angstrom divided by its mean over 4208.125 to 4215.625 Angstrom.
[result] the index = 1.22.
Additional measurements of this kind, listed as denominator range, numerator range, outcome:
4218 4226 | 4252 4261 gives 1.15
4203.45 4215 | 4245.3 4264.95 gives 1.14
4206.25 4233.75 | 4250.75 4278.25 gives 1.05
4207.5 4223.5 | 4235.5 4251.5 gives 1.20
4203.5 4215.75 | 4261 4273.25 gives 1.11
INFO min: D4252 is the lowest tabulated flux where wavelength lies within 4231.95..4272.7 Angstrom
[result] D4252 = 8.265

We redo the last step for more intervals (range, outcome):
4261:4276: 6.457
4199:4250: 4.505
